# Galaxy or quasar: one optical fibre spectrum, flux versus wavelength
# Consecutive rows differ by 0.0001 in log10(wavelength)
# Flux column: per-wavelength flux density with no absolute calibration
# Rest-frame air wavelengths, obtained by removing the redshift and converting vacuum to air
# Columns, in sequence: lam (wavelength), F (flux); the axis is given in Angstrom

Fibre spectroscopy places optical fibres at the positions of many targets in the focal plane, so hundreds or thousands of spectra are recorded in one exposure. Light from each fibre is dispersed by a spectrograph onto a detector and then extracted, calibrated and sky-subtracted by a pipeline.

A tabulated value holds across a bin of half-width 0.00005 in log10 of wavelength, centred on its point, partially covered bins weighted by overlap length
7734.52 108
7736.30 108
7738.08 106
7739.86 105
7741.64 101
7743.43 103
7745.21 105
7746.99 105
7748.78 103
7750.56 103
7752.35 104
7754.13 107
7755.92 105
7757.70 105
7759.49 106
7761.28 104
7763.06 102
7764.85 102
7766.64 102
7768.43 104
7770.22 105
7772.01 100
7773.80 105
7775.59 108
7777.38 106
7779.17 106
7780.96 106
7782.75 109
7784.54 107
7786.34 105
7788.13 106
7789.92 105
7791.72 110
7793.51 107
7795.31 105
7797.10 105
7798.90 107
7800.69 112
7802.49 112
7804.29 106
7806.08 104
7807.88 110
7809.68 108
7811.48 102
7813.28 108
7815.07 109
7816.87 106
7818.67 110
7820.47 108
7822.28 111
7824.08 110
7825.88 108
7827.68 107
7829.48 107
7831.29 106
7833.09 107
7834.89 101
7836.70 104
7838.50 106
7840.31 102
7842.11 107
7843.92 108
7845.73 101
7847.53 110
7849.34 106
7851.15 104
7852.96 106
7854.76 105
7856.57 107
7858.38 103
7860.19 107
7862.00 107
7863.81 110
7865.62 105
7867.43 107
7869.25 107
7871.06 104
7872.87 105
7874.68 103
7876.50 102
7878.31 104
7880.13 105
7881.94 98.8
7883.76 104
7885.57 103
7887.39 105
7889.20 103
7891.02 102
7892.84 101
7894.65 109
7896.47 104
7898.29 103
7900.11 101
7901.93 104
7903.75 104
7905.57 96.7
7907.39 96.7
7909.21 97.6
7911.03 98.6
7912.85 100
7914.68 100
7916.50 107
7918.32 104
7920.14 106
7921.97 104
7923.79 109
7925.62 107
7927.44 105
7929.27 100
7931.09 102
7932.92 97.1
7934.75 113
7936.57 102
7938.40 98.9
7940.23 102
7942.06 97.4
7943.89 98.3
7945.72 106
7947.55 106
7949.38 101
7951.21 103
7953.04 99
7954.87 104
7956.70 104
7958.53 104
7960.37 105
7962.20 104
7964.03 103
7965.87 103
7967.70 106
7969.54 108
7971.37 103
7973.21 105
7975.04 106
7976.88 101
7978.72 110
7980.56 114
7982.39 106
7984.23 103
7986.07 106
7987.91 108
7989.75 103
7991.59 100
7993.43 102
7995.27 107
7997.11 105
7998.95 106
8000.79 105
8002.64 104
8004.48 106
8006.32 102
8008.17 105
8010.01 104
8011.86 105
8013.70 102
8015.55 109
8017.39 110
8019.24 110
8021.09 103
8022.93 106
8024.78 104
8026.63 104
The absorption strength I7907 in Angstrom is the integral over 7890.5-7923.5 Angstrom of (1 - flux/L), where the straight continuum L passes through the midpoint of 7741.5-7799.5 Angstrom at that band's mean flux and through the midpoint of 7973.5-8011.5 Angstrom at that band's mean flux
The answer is 0.9 Angstrom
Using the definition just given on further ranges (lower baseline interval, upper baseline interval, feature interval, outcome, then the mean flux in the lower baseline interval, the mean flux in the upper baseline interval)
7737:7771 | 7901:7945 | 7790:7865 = -2.59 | 104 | 102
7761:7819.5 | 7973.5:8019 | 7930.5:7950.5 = 0.66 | 106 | 105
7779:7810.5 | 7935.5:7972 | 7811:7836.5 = -0.16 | 107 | 103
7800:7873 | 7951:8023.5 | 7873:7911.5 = 1.37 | 107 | 105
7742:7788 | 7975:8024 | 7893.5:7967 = 1.73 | 105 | 105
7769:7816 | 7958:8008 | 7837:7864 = 0.09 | 107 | 105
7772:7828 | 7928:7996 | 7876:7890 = 0.31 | 107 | 104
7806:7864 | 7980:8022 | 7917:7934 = 0.31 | 107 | 105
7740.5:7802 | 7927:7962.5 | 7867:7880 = -0.11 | 105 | 103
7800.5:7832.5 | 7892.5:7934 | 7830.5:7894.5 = 0.34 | 108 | 103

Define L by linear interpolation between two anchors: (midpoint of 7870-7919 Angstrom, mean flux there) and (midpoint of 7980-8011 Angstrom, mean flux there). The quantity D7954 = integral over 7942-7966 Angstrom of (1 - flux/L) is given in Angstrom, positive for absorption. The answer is 0.24 Angstrom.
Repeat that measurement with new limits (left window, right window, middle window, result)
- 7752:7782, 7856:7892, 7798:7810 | -0.45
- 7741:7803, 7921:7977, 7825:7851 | -0.26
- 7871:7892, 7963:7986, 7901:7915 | 0.57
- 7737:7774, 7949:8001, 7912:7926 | -0.01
